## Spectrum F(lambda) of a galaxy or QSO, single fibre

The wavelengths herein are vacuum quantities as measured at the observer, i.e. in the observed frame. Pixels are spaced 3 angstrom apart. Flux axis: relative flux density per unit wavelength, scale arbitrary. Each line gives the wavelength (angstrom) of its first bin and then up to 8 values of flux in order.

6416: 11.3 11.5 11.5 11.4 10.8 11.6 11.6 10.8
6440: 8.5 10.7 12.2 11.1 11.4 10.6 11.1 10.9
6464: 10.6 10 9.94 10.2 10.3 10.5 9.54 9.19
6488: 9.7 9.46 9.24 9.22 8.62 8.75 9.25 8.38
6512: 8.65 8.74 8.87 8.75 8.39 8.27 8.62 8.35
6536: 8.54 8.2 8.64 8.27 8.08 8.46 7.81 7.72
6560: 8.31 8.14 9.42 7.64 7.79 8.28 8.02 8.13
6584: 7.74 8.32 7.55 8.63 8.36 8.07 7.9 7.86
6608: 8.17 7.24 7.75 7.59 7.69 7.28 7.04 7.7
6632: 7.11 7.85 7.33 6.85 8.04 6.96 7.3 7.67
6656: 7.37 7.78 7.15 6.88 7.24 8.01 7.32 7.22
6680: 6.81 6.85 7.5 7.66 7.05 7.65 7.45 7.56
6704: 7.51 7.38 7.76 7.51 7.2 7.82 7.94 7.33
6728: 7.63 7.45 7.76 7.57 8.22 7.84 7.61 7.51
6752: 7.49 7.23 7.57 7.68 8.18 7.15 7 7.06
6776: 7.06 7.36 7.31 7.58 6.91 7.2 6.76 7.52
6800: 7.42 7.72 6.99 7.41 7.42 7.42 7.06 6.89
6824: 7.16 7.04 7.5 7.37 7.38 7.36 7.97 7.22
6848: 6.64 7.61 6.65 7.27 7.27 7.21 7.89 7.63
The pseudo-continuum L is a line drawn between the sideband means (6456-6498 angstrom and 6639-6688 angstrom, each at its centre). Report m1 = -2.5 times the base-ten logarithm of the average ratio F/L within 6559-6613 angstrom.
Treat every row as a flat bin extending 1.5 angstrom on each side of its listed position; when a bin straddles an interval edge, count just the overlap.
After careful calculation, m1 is 0.05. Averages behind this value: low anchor 10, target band 8.08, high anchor 7.31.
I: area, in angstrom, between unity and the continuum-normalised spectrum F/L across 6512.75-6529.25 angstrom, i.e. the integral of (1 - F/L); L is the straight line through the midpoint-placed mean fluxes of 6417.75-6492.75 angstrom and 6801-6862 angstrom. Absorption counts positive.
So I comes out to 2.3 angstrom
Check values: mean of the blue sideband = 10.6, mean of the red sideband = 7.27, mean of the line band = 8.61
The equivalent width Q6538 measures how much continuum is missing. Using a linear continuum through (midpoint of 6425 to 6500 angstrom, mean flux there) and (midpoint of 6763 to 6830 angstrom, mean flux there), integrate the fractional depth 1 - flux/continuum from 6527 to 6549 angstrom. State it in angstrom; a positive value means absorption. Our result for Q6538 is 2.9 angstrom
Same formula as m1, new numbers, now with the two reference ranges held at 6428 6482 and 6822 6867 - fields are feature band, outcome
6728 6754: 0.07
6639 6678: 0.21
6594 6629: 0.20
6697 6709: 0.14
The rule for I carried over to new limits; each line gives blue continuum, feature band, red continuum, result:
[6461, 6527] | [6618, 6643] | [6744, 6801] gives 3.0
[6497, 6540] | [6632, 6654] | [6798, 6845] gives 1.9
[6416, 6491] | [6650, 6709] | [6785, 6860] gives 8.2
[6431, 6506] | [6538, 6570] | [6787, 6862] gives 4.1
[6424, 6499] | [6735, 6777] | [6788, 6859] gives 1.7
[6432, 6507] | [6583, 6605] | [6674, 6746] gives 1.8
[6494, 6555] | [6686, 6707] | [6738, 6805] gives 0.8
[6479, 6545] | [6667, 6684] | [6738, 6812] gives 1.5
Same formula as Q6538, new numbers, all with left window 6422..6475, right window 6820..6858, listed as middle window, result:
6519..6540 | 3.3 angstrom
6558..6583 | 3.9 angstrom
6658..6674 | 2.6 angstrom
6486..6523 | 4.8 angstrom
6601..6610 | 1.4 angstrom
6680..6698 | 2.7 angstrom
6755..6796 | 2.8 angstrom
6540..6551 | 1.7 angstrom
